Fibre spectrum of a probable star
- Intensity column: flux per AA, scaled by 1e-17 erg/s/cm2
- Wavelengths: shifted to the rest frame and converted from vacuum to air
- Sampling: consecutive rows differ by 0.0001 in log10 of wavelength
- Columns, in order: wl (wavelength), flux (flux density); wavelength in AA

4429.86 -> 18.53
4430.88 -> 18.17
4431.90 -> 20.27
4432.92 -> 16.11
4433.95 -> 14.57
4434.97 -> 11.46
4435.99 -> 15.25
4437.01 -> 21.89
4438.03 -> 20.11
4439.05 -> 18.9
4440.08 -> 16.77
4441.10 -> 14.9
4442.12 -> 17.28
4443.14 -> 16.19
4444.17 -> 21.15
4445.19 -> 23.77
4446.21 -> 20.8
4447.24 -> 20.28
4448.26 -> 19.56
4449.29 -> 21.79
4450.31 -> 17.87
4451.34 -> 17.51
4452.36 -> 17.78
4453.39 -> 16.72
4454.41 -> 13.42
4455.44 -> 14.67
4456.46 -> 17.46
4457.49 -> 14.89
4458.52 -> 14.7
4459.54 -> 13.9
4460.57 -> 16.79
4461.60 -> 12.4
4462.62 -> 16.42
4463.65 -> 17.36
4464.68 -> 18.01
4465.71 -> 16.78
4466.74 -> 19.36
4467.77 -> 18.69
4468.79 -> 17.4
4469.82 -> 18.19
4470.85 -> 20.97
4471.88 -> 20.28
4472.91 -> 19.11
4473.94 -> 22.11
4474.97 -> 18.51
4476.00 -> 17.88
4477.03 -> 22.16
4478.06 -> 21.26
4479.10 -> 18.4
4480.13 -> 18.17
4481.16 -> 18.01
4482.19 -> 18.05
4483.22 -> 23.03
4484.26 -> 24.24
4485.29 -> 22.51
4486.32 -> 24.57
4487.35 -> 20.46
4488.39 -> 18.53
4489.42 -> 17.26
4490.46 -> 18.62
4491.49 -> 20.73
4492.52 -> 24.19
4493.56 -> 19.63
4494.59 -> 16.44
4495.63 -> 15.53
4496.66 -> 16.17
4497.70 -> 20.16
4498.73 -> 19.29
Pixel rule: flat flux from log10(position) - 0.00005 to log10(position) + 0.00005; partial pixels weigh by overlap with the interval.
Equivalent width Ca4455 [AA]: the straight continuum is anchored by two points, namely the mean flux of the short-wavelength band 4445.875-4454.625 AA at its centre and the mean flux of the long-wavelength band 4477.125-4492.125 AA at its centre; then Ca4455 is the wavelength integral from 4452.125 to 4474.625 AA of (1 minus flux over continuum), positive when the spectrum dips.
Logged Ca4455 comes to 2.5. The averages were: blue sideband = 18.5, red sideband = 20.4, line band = 17.2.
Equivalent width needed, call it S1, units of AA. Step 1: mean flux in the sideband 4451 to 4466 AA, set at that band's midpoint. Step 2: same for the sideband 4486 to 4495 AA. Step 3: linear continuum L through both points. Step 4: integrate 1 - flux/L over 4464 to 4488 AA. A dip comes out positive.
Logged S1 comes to -2.3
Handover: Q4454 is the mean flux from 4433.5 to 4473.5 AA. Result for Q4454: 17.6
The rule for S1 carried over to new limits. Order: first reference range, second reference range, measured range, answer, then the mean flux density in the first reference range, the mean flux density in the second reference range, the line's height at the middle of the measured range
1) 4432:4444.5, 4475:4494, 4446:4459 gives 0.5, 17.1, 20.4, 18.1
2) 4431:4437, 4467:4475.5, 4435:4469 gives 0.4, 16.2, 19.4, 17.8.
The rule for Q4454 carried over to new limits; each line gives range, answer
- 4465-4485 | 19.6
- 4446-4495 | 18.7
